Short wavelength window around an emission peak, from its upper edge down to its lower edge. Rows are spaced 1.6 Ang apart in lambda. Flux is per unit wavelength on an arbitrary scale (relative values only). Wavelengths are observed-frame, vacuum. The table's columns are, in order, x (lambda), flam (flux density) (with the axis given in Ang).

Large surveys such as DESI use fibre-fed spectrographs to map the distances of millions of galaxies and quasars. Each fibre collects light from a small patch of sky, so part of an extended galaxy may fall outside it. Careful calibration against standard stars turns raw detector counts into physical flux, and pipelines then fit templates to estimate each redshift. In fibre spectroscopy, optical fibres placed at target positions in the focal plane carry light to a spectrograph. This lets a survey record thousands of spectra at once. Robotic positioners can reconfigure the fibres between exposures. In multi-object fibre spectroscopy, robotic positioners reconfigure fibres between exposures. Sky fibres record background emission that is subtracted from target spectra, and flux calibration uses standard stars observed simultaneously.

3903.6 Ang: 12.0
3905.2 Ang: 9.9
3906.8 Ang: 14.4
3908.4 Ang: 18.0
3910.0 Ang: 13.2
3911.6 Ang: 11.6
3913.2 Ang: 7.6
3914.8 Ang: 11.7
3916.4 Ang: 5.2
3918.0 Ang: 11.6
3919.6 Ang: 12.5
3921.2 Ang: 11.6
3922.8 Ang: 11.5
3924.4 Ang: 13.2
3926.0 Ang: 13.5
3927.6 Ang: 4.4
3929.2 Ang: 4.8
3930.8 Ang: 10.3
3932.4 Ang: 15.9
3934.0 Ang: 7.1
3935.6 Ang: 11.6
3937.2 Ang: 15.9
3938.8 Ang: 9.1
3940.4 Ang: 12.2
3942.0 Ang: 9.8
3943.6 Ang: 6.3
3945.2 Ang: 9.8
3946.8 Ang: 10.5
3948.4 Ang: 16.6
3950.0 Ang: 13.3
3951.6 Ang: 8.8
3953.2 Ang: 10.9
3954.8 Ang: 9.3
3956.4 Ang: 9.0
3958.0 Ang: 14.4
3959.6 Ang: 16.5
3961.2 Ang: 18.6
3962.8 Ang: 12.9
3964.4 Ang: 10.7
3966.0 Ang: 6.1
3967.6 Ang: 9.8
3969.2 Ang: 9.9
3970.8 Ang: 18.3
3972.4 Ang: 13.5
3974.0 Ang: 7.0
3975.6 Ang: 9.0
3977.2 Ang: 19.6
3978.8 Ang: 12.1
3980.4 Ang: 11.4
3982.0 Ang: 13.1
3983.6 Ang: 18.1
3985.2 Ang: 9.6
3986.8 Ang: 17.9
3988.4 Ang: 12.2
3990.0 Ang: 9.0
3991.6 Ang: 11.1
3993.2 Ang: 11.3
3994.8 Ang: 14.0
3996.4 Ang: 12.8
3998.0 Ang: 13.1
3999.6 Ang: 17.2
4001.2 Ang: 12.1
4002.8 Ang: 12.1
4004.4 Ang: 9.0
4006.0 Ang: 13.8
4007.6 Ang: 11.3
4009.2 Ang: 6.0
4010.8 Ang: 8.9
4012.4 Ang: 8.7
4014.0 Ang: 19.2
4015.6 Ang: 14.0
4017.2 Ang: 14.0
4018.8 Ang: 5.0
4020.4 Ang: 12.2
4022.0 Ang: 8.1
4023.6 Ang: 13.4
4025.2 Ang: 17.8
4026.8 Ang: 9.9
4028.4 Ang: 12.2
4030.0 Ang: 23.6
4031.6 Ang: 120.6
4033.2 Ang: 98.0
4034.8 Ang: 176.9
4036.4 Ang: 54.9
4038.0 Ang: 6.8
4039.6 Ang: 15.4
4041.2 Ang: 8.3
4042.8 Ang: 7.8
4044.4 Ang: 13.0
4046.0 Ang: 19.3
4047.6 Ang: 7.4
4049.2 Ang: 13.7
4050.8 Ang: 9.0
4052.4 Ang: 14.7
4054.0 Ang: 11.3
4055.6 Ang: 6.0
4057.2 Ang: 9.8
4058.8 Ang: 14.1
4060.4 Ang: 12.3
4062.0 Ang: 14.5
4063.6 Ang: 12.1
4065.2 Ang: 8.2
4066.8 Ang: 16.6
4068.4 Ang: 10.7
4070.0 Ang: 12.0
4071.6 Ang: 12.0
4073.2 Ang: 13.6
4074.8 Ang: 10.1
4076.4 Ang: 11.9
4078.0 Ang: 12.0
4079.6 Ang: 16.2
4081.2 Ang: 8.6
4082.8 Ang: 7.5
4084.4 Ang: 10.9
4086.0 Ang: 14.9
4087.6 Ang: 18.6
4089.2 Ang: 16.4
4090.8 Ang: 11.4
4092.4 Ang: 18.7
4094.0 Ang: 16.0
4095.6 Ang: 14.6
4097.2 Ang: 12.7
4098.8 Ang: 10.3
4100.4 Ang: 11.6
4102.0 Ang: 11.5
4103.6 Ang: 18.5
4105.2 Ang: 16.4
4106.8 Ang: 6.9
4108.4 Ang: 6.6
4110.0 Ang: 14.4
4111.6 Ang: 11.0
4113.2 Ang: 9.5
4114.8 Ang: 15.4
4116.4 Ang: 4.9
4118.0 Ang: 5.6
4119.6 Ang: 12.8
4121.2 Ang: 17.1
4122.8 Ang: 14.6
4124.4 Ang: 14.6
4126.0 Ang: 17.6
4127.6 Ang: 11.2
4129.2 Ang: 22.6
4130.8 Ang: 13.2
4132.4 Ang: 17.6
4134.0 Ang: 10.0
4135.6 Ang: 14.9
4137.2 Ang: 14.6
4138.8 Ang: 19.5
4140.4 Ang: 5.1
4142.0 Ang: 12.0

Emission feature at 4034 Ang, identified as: [O II]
